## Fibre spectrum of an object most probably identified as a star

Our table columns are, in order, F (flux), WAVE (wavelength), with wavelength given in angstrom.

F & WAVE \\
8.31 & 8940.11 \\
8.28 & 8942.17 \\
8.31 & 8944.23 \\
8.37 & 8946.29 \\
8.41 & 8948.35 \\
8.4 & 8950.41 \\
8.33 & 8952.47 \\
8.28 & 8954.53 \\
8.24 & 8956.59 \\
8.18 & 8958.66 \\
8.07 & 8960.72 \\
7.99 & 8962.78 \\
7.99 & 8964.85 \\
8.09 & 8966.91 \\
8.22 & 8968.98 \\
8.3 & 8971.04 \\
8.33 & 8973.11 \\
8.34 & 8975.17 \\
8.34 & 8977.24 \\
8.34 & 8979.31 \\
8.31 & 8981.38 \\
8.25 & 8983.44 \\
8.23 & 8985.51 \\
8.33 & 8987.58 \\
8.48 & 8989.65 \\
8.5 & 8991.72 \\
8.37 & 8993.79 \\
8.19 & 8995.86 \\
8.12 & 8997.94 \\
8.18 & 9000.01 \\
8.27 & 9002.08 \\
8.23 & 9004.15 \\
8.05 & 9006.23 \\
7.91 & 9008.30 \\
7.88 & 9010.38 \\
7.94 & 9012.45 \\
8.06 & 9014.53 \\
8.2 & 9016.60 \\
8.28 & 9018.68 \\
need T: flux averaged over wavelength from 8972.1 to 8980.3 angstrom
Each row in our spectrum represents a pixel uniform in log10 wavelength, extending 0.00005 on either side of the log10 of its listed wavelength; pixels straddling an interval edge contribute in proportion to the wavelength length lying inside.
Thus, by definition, 8.34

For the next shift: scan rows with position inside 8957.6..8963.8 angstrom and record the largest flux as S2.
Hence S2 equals 8.18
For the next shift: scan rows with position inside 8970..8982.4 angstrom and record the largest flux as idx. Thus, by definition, 8.34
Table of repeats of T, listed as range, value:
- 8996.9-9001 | 8.15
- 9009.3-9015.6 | 7.96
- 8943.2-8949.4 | 8.36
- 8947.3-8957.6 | 8.34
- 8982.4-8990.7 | 8.33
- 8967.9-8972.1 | 8.25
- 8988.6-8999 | 8.33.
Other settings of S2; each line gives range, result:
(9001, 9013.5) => 8.27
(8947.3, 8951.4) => 8.41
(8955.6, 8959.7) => 8.24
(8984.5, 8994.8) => 8.5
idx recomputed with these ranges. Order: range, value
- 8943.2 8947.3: 8.37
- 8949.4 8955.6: 8.4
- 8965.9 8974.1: 8.33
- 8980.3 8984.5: 8.31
